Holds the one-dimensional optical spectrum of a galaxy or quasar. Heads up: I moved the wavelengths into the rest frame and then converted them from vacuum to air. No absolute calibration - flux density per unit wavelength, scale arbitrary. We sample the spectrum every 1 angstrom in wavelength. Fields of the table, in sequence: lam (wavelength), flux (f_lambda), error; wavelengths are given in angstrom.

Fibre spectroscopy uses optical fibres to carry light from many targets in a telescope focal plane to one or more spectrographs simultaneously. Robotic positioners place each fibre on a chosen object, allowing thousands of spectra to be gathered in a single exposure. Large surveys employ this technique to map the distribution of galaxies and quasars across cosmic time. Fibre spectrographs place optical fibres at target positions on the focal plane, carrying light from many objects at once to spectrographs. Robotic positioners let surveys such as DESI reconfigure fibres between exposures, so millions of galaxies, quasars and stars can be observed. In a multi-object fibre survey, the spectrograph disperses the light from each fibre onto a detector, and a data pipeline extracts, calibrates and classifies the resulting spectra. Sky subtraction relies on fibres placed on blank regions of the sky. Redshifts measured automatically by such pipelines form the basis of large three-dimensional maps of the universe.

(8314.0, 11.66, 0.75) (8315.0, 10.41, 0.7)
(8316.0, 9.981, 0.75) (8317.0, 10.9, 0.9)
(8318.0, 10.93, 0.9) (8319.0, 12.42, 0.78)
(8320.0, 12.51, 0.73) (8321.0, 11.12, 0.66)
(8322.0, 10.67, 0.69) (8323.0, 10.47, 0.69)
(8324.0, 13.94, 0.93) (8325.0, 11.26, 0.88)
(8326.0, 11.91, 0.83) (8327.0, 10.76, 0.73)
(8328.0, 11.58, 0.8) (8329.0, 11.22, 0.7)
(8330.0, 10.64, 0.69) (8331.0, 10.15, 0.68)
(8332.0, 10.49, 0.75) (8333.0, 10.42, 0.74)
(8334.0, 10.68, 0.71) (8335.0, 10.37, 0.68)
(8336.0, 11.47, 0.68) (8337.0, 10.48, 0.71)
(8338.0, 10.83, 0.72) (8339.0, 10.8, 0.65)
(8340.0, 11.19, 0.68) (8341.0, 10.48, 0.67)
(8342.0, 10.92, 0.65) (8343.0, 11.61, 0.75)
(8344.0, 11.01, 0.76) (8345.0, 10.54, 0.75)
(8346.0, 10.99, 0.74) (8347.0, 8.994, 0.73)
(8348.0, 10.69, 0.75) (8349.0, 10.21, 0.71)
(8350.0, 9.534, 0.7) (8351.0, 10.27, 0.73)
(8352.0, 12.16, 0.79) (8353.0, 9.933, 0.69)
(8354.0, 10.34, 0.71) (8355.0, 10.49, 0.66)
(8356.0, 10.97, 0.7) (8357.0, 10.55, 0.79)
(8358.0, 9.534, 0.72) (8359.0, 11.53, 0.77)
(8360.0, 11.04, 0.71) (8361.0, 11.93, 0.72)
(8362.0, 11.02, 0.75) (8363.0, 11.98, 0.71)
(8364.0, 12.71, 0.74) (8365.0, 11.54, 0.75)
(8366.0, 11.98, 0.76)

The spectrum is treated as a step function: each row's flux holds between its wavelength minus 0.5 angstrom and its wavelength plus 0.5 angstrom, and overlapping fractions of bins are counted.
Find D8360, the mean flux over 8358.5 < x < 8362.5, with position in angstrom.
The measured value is 11.4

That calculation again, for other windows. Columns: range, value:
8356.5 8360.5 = 10.7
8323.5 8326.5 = 12.4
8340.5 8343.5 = 11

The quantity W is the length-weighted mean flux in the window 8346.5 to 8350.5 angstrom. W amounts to 9.86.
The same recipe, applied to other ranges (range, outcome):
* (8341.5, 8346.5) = 11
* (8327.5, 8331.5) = 10.9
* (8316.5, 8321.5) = 11.6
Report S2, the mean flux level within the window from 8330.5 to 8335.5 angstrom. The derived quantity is 10.4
